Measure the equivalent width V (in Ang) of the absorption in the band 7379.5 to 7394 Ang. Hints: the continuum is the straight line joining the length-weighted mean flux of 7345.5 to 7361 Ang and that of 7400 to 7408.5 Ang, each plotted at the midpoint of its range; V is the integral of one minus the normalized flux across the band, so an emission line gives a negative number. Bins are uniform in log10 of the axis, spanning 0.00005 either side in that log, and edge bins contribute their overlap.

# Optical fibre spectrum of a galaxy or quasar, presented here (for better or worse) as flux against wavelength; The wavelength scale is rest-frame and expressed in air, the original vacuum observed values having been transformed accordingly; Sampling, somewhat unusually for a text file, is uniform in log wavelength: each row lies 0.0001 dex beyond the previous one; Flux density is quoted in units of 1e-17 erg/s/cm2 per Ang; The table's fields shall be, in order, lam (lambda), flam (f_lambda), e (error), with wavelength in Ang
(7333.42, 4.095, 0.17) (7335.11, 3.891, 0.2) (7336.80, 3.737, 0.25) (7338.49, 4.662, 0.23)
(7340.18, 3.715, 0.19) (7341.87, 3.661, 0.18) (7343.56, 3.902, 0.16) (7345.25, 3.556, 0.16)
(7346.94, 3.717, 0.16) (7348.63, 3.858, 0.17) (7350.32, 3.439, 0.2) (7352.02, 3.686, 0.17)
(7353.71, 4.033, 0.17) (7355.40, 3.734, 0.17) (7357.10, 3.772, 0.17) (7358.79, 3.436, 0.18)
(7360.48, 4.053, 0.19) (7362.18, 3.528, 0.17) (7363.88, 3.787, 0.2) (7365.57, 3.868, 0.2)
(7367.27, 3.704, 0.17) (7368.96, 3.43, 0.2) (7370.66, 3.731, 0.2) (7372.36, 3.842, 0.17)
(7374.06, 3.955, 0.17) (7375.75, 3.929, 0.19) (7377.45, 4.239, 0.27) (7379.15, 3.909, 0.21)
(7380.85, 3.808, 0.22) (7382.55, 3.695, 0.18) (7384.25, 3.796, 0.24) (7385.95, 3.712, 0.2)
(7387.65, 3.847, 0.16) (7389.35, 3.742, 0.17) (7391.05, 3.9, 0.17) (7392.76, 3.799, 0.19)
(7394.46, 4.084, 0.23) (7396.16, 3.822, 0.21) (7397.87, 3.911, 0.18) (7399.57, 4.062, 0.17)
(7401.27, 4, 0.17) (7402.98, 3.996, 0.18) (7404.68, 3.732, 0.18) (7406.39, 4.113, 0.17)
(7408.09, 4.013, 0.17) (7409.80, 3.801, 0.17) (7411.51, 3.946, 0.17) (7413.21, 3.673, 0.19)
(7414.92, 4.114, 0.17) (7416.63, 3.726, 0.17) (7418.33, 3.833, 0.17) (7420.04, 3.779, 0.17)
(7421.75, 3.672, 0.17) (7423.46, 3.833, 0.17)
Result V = 0.3 Ang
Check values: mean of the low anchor 3.74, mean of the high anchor 3.97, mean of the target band 3.8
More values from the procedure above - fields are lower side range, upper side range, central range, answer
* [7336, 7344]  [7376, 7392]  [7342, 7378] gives 1.2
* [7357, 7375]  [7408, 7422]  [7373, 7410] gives -1.1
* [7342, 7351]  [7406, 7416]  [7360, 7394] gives -0.1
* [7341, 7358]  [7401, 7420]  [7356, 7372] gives 0.3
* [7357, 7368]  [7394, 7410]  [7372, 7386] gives -0.2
